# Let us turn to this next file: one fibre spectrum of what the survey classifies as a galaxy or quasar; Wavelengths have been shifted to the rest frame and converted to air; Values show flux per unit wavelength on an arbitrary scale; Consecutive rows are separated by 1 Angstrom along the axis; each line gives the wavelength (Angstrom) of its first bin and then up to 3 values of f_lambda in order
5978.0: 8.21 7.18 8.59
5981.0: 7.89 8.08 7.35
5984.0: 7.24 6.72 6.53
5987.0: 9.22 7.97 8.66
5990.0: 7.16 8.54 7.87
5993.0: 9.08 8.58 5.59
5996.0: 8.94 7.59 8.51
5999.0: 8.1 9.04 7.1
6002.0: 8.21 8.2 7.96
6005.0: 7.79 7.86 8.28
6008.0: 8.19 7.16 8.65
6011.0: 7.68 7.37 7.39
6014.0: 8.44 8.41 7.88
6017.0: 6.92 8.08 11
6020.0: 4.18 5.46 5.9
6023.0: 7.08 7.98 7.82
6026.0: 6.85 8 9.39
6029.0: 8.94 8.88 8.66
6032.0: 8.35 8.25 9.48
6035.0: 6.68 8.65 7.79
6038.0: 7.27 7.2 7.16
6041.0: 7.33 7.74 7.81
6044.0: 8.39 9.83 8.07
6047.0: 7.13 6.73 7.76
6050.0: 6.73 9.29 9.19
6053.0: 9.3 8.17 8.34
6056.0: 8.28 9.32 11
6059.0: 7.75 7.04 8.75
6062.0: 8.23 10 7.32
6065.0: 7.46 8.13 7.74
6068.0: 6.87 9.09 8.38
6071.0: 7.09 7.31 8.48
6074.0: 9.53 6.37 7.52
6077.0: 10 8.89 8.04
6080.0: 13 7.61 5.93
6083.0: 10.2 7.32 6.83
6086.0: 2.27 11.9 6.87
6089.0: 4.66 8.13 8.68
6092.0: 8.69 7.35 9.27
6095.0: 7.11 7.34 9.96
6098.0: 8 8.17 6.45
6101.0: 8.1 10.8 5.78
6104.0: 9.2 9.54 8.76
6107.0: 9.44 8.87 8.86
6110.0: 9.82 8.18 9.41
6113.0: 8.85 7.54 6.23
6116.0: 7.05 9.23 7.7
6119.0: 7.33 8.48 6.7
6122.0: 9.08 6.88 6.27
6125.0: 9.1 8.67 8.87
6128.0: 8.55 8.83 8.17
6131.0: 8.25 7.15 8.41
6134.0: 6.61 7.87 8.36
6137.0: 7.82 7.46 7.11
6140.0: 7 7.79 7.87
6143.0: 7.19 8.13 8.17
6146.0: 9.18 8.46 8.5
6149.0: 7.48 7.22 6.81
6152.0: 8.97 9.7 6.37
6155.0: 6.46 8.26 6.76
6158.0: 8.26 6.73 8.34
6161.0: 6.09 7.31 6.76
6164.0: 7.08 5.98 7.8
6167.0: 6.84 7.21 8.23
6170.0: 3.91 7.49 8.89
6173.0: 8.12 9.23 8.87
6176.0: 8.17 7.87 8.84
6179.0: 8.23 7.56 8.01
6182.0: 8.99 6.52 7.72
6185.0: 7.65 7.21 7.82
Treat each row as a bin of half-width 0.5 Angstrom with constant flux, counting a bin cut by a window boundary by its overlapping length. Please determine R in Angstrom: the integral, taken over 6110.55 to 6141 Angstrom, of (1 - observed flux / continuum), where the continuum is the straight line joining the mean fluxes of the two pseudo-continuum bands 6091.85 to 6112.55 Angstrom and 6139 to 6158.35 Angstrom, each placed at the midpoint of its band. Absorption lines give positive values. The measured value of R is 0.9 Angstrom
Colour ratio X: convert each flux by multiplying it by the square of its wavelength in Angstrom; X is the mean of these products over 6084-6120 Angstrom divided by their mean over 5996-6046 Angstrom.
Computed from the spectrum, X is 1.05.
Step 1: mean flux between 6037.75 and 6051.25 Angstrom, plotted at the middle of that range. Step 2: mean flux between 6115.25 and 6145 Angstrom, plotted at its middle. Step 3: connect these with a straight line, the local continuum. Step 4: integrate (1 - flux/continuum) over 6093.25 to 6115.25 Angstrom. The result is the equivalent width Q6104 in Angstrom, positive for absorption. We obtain -1.8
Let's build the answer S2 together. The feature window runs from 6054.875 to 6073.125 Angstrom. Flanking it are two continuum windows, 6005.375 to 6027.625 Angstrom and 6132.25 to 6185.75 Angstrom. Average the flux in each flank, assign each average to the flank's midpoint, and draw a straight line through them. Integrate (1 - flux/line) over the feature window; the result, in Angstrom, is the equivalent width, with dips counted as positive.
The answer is -1.5 Angstrom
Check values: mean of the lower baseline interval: 7.58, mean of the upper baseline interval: 7.67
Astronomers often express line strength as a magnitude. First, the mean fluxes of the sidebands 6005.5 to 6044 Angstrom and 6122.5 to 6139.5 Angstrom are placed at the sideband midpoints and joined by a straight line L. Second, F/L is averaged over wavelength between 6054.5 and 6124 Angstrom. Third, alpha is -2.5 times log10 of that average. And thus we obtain -0.04 mag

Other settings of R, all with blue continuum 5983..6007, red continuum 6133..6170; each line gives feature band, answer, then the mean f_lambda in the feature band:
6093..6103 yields -0.7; 8.18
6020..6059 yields -1.0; 8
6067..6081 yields -1.3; 8.45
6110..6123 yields -0.7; 8.01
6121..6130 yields -0.7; 8.19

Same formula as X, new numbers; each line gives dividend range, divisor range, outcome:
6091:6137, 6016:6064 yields 1.05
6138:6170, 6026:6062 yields 0.94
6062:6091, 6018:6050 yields 1.04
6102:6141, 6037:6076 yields 1.03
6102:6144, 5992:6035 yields 1.06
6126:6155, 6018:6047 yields 1.05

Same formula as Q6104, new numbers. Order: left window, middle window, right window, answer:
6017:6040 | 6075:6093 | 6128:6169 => -0.6 Angstrom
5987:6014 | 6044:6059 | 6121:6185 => -1.1 Angstrom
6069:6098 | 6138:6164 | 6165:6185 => 0.7 Angstrom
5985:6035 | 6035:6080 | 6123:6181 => -1.9 Angstrom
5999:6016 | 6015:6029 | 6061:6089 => 0.8 Angstrom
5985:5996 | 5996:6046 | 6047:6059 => 1.7 Angstrom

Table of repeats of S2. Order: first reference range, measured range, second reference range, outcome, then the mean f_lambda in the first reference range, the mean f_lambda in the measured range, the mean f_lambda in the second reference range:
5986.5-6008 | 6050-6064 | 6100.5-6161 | -1.07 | 8.11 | 8.69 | 8.03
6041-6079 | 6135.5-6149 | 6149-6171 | -0.95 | 8.23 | 7.91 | 7.21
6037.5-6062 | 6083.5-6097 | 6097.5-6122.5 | 1.21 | 8.15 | 7.51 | 8.3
